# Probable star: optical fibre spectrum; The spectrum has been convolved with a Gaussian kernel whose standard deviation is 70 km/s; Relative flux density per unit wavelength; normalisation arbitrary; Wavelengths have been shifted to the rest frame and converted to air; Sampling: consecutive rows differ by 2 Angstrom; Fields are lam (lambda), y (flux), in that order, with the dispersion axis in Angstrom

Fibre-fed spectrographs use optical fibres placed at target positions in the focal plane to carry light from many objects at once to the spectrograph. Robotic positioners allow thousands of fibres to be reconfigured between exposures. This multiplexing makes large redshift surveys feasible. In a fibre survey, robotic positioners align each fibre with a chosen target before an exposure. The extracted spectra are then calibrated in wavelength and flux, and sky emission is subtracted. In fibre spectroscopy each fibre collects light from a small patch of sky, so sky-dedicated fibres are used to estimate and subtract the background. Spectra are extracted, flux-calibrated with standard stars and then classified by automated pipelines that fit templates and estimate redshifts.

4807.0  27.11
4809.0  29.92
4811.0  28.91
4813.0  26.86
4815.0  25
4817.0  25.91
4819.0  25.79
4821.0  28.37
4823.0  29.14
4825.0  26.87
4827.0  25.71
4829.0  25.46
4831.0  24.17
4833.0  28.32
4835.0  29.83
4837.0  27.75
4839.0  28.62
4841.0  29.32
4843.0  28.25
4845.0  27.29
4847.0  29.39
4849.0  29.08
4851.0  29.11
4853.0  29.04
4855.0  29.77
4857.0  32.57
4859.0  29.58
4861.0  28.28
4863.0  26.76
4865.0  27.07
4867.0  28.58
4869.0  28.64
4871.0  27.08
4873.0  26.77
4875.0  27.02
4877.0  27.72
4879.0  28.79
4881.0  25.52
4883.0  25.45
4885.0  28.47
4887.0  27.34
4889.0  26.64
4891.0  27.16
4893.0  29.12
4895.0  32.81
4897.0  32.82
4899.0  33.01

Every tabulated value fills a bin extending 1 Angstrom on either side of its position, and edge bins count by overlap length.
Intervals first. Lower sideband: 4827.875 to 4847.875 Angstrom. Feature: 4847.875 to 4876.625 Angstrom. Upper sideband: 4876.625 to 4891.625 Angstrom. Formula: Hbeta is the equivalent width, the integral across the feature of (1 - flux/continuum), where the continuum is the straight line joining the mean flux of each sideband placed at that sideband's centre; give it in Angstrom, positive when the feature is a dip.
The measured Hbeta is -1.1 Angstrom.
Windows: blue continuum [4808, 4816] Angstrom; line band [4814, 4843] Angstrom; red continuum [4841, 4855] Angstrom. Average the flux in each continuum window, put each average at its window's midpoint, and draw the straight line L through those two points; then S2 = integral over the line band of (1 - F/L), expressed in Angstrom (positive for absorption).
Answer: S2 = 1.0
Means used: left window 27.7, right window 28.8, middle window 27.2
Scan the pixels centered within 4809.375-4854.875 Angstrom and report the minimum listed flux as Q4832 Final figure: 24.17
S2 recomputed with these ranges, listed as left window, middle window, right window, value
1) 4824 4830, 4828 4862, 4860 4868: -2.2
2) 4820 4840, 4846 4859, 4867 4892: -1.2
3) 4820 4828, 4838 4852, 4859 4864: -0.5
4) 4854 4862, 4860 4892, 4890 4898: 3.1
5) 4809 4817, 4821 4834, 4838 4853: 0.5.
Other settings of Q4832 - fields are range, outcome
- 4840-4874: 26.76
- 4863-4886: 25.45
